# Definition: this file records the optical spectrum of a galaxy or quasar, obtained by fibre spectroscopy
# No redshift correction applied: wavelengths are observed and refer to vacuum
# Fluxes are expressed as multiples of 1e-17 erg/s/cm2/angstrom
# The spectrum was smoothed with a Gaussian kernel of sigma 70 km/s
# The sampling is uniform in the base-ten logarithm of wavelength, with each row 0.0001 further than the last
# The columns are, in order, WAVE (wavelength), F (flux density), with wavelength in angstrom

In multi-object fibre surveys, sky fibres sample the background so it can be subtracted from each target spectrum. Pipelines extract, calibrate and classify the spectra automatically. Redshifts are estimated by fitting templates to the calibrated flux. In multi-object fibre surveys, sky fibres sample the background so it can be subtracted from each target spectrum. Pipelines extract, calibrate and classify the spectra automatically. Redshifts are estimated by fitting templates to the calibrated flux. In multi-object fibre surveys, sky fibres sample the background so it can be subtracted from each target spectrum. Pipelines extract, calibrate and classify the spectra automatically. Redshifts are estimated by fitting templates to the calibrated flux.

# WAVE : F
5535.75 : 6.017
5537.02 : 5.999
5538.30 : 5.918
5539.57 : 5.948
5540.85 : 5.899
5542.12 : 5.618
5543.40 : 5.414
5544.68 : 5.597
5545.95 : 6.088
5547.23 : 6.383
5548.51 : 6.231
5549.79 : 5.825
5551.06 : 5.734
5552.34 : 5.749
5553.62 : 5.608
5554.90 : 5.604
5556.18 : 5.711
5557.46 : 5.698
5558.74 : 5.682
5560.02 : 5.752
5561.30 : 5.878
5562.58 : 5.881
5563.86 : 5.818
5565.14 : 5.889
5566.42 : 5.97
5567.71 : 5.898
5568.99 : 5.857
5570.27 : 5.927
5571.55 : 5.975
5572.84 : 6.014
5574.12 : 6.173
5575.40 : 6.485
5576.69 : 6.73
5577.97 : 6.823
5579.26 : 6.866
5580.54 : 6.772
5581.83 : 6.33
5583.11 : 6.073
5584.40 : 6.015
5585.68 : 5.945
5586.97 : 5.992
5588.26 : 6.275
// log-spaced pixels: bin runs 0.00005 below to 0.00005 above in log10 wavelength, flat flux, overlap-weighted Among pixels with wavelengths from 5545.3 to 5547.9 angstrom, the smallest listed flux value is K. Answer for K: 6.088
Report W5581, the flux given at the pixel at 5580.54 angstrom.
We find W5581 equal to 6.772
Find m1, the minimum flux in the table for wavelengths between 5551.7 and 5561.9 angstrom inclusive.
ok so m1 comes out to 5.604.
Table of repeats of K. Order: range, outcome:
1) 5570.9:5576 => 5.975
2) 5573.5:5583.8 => 6.073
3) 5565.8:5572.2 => 5.857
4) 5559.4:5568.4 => 5.752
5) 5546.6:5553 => 5.734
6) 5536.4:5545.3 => 5.414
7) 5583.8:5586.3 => 5.945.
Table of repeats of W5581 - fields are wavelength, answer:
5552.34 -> 5.749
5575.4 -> 6.485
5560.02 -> 5.752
